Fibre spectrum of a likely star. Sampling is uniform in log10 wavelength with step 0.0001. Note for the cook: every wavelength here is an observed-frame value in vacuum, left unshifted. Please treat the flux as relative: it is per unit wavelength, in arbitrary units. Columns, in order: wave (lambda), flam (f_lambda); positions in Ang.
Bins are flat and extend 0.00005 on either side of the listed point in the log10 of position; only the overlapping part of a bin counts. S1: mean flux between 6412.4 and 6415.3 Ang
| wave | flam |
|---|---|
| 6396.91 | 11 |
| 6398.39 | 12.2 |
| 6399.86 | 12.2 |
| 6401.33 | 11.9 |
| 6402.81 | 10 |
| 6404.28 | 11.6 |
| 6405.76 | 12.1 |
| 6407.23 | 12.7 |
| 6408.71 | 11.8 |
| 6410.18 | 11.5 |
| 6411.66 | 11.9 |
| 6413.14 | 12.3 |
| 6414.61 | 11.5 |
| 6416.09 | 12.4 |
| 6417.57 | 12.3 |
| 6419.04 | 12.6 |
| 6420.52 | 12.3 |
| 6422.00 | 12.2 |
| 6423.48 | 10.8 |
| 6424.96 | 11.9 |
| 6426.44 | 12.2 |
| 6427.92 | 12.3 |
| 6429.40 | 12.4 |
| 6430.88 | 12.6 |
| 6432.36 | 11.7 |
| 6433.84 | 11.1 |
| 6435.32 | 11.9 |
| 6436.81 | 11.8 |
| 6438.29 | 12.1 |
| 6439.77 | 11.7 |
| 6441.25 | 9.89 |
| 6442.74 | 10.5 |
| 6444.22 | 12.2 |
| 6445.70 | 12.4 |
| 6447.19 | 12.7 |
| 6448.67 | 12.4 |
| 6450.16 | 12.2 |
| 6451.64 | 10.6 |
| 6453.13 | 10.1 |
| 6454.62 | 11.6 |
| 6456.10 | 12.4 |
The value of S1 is 11.9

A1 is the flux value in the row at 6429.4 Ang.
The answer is 12.4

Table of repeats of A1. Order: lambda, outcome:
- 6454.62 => 11.6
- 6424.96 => 11.9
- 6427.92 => 12.3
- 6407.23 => 12.7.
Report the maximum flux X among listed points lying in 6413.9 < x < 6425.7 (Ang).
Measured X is 12.6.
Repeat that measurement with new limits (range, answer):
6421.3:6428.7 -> 12.3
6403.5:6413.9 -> 12.7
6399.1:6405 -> 12.2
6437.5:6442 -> 12.1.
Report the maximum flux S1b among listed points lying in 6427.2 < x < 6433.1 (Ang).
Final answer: 12.6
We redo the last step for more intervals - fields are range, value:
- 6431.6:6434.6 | 11.7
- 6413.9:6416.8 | 12.4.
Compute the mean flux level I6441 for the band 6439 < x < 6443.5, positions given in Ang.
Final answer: 10.7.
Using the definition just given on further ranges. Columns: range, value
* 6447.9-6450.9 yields 12.3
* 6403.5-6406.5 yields 11.8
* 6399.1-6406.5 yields 11.6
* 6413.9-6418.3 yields 12.1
